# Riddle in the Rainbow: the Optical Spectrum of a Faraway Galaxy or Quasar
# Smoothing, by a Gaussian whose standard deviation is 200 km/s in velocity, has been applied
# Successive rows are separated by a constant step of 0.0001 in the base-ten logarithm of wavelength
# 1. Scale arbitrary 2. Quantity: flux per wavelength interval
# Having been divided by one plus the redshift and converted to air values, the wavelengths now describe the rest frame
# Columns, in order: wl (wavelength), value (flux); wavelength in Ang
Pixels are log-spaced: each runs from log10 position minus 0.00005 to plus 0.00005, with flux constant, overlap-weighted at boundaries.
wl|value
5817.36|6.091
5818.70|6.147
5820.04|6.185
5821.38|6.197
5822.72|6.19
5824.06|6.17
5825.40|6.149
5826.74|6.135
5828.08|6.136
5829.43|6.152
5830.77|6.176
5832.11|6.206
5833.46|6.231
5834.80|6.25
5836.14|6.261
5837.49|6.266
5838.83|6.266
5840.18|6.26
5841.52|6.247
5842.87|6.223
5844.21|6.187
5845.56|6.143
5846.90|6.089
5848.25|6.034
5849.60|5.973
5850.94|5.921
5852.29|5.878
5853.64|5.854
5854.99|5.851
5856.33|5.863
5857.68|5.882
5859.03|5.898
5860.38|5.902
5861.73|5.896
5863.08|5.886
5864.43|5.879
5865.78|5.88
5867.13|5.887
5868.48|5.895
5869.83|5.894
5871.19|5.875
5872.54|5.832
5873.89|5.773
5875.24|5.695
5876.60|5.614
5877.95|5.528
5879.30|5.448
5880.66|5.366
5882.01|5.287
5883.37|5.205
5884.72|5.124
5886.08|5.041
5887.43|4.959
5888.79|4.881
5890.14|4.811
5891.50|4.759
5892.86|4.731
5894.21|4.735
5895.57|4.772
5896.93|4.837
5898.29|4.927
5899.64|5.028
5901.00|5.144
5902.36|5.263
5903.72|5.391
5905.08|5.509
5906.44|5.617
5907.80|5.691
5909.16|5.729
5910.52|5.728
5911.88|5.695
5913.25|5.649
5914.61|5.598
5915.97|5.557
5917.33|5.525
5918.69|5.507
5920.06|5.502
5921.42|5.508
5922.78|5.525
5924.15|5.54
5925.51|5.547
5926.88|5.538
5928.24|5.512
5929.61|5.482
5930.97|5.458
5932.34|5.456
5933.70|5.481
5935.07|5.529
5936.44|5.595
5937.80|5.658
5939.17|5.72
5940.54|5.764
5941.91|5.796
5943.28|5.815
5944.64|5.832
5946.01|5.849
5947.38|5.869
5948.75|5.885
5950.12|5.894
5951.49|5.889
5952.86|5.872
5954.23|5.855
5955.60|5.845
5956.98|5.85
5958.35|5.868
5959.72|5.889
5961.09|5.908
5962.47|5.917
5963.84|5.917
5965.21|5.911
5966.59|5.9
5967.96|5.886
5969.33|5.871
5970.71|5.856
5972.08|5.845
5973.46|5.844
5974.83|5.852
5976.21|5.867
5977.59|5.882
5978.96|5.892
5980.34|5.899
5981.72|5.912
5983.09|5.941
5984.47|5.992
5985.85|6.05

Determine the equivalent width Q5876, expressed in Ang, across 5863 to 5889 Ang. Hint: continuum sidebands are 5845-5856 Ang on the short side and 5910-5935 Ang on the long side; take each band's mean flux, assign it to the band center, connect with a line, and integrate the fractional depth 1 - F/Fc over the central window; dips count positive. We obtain 1.20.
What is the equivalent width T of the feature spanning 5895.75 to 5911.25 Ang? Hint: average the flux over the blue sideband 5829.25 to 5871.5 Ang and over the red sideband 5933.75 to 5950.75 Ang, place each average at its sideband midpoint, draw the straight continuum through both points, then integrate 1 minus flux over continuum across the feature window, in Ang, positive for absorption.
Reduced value 1.4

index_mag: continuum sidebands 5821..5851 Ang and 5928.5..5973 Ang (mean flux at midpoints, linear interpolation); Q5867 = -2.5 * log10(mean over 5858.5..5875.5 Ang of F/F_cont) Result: 0.04 mag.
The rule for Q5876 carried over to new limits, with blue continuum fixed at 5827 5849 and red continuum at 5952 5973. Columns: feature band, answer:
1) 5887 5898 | 2.3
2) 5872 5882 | 0.8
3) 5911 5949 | 2.2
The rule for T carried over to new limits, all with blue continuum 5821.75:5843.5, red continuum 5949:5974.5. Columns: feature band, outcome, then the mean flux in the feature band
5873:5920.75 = 5.8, 5.31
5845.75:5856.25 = 0.4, 5.95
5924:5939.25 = 1.1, 5.54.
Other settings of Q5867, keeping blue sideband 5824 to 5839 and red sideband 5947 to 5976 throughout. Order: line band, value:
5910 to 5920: 0.074 mag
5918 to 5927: 0.086 mag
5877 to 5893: 0.185 mag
